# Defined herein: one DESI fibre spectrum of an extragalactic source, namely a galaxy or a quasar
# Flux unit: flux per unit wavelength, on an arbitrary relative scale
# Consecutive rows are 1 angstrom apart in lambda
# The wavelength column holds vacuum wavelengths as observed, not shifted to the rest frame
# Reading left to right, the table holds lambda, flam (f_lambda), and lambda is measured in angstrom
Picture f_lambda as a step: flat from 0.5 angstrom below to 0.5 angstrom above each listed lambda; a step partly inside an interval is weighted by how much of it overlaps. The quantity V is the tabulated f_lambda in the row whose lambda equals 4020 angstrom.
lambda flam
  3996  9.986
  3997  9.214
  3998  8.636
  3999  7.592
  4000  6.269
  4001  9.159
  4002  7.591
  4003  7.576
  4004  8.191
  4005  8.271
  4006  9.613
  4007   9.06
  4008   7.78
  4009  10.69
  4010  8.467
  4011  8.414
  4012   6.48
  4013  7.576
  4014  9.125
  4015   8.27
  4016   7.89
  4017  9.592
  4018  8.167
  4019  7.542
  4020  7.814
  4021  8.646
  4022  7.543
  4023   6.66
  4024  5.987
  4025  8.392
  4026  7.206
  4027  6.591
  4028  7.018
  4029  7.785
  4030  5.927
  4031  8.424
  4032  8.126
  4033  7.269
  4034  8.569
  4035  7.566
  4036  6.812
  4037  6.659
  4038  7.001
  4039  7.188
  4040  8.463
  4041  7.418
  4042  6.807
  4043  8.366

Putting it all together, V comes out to 7.814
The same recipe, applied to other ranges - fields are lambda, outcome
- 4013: 7.576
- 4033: 7.269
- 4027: 6.591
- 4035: 7.566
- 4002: 7.591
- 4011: 8.414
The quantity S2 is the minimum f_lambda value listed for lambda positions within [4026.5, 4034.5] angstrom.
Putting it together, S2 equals 5.927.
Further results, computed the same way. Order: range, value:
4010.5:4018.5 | 6.48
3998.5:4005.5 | 6.269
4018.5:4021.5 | 7.542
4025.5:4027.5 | 6.591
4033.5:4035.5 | 7.566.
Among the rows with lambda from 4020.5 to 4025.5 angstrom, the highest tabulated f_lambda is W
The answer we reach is 8.646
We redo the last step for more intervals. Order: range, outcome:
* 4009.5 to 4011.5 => 8.467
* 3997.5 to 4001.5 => 9.159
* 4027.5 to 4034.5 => 8.569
